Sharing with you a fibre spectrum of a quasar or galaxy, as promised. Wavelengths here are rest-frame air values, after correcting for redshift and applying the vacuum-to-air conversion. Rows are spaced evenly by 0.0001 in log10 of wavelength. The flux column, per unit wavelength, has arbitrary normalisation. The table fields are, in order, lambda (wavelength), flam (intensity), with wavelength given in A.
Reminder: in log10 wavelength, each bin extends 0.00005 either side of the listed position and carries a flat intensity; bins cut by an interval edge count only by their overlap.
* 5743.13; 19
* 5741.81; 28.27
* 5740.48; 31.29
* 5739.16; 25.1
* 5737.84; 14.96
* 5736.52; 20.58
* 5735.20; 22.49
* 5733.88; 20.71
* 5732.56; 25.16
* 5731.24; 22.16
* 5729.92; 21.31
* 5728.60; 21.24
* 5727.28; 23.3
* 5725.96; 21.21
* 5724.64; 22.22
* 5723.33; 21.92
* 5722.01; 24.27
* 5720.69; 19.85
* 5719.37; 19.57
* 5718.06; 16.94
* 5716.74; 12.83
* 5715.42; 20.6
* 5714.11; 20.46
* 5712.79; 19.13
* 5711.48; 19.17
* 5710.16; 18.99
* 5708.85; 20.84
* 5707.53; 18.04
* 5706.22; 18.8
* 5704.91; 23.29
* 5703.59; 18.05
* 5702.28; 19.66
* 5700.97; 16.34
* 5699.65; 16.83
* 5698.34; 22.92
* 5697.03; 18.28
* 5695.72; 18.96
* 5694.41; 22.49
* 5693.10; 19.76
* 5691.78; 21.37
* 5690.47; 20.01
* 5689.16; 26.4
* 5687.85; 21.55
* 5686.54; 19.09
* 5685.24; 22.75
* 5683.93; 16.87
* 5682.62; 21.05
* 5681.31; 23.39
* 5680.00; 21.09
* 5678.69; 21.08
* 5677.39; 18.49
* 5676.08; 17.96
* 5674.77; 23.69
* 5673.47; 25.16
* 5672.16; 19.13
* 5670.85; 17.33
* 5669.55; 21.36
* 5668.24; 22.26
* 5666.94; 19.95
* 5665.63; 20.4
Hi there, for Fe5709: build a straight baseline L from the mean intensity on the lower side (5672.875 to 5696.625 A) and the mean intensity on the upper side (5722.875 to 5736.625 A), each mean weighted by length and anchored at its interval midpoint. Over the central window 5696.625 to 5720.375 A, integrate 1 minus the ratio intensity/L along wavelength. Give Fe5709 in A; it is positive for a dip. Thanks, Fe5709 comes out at 3.0 A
